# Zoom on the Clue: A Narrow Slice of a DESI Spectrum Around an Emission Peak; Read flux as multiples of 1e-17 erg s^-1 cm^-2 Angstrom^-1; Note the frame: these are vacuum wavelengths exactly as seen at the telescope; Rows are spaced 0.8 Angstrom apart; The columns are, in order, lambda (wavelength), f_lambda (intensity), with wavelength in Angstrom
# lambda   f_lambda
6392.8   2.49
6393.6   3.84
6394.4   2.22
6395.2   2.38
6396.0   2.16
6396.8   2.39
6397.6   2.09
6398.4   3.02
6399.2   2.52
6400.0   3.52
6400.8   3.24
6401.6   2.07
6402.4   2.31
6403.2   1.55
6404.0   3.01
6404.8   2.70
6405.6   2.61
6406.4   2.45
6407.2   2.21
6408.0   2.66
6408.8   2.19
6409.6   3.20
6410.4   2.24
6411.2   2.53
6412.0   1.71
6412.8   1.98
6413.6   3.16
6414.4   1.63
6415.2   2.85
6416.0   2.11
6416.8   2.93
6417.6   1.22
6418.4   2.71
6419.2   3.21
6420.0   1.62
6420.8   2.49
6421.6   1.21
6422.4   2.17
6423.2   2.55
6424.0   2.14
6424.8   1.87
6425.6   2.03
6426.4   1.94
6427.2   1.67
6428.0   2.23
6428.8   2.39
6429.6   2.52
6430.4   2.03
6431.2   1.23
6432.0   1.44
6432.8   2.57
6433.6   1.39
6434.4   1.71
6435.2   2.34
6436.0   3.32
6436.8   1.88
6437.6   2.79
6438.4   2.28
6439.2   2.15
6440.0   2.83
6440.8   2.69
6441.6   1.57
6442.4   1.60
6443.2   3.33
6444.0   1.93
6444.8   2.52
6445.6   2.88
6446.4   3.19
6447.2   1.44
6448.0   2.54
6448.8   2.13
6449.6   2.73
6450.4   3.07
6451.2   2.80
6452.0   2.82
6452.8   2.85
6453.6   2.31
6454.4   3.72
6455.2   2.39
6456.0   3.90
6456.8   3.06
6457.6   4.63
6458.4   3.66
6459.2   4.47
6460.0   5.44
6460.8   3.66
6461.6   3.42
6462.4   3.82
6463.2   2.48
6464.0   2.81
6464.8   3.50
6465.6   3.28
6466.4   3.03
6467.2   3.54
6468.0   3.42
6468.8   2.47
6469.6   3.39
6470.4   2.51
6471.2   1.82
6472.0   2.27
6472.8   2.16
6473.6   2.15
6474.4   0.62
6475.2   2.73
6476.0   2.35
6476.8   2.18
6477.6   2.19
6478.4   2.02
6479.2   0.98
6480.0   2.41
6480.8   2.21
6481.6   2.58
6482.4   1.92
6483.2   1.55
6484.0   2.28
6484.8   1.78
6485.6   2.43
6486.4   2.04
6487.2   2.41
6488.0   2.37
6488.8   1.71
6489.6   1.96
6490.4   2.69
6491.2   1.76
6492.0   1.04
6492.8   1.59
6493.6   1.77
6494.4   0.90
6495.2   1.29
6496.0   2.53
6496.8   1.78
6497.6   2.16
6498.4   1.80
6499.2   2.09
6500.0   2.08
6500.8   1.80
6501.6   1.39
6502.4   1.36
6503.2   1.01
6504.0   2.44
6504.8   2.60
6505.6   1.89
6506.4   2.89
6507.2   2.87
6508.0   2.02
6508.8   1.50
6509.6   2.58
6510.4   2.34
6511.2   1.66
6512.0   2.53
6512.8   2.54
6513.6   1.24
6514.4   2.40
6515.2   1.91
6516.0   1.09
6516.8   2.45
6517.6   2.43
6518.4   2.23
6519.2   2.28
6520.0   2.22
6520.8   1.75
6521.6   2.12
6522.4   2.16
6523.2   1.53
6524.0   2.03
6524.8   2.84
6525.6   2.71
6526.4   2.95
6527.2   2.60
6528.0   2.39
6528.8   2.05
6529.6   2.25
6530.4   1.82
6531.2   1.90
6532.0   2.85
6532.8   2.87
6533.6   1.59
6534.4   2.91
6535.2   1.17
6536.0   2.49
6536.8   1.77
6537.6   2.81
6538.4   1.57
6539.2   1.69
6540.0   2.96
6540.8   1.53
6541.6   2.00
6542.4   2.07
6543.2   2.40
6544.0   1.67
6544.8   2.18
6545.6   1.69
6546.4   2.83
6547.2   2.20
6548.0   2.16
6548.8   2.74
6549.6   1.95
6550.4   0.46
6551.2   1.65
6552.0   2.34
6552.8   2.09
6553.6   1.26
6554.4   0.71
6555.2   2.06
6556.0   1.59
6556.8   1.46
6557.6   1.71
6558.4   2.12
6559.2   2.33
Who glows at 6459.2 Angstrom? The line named [O III] 5007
